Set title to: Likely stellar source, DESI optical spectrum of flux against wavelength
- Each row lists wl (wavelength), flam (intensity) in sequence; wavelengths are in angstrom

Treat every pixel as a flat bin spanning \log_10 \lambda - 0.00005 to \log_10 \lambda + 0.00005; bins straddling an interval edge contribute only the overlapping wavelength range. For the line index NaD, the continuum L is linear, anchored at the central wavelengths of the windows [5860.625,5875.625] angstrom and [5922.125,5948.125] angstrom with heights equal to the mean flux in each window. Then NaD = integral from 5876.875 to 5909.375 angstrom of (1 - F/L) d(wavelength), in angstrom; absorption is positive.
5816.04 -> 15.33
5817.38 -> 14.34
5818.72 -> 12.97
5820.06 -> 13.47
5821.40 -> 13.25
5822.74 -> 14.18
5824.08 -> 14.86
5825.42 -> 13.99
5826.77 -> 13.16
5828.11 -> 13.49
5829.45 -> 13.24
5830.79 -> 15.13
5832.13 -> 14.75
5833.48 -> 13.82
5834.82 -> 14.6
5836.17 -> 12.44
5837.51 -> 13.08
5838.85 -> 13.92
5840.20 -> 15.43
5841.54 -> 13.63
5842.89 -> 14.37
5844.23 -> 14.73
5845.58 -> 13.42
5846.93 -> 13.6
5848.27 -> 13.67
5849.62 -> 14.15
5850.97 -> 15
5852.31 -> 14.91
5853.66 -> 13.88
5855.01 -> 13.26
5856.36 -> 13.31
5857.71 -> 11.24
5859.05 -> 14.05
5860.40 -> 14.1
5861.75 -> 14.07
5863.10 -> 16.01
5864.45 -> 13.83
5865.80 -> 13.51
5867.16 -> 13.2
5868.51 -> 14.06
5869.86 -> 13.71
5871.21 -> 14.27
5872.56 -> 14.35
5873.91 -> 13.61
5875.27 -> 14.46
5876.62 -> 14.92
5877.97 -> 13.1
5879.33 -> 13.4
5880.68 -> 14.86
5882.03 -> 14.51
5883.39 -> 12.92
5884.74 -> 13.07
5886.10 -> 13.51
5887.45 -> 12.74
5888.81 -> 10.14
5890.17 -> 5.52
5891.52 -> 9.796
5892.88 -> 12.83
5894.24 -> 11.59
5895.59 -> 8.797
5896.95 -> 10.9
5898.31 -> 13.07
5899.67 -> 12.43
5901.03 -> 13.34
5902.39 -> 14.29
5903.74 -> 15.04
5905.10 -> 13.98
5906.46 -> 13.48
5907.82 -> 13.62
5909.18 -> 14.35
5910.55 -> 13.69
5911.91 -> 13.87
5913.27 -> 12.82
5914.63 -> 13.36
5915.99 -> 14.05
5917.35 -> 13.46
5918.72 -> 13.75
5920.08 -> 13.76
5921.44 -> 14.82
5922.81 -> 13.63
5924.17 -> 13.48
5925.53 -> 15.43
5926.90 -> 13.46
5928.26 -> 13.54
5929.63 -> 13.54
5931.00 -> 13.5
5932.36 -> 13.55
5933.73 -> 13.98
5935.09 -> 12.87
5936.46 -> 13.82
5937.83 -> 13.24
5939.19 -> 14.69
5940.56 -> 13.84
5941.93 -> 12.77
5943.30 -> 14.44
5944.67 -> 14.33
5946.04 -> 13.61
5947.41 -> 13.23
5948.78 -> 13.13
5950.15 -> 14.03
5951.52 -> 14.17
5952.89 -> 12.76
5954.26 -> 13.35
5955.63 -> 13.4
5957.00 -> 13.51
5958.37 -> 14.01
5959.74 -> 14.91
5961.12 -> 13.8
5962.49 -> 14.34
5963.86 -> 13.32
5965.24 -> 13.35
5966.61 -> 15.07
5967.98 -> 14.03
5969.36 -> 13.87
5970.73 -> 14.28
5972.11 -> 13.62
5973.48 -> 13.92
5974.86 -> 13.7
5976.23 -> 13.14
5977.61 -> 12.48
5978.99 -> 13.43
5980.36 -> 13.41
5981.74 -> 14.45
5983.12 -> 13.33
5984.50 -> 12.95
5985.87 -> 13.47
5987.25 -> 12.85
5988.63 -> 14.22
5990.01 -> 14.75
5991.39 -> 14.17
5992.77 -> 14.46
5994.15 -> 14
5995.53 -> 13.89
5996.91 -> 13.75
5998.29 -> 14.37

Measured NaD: 3.25 angstrom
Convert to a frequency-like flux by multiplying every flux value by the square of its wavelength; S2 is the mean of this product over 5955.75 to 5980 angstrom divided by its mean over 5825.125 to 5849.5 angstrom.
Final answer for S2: 1.04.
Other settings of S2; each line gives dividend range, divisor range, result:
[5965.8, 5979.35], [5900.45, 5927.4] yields 1.01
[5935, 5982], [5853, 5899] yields 1.09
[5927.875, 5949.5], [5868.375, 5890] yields 1.04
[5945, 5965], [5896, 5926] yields 1.02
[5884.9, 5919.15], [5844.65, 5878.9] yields 0.92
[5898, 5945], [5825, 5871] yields 1.01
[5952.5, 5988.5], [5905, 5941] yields 1.01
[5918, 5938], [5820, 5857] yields 1.02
